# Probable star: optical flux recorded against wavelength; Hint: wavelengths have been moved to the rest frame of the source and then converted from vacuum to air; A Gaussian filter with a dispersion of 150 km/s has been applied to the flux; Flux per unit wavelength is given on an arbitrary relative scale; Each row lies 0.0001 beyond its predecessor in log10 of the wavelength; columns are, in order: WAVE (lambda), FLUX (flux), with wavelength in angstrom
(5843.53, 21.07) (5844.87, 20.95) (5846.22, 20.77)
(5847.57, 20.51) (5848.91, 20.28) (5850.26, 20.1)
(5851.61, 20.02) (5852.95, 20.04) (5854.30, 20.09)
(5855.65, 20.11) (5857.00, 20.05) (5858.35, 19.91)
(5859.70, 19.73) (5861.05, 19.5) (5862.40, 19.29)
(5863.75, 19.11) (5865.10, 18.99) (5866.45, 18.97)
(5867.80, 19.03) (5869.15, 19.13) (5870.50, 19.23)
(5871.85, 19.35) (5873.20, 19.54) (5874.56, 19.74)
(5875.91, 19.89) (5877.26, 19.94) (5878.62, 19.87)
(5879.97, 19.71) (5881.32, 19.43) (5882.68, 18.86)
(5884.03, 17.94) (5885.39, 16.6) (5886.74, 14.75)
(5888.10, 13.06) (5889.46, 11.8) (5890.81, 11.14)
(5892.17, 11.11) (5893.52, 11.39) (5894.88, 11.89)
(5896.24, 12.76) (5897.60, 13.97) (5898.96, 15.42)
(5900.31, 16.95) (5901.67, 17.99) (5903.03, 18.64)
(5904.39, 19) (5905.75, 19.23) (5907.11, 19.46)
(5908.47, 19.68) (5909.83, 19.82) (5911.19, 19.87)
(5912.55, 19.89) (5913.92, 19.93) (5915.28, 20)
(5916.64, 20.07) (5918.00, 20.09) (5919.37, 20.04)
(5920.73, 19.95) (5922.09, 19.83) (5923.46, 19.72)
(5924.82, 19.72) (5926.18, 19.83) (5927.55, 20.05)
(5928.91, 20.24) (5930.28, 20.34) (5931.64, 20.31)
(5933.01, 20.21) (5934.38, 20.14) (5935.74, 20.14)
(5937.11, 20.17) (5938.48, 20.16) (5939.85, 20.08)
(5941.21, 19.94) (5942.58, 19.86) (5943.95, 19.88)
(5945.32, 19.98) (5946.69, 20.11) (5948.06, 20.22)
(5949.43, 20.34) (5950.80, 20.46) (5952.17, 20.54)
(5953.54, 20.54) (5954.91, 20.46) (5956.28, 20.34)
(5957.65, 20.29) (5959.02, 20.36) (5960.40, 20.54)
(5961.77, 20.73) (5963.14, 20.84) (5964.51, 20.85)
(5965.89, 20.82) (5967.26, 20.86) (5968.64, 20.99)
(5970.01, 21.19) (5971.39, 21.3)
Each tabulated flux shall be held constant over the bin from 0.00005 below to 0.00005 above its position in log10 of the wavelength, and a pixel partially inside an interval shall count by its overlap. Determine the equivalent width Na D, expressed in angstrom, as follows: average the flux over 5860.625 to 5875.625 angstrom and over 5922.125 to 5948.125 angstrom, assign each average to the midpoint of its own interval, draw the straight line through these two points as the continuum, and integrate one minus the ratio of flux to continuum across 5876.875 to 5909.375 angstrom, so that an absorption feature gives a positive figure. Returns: 5.5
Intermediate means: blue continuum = 19.3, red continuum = 20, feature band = 16.3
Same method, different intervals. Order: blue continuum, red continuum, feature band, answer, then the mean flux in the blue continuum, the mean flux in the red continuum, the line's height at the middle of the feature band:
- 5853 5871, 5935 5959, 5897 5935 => 1.2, 19.5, 20.2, 20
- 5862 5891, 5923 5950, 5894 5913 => 1.6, 18.1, 20.1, 19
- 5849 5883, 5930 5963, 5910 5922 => 0.0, 19.6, 20.3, 20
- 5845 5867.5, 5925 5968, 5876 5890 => 1.8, 19.8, 20.3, 20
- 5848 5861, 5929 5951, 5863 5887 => 1.3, 20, 20.1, 20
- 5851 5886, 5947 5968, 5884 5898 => 4.7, 19.4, 20.5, 19.7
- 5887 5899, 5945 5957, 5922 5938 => -2.4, 12.4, 20.3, 17.5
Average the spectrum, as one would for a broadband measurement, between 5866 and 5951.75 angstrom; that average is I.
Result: 18.5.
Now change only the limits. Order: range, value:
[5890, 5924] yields 17.5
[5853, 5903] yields 17.4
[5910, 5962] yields 20.1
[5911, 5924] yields 19.9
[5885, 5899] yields 12.9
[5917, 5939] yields 20.1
